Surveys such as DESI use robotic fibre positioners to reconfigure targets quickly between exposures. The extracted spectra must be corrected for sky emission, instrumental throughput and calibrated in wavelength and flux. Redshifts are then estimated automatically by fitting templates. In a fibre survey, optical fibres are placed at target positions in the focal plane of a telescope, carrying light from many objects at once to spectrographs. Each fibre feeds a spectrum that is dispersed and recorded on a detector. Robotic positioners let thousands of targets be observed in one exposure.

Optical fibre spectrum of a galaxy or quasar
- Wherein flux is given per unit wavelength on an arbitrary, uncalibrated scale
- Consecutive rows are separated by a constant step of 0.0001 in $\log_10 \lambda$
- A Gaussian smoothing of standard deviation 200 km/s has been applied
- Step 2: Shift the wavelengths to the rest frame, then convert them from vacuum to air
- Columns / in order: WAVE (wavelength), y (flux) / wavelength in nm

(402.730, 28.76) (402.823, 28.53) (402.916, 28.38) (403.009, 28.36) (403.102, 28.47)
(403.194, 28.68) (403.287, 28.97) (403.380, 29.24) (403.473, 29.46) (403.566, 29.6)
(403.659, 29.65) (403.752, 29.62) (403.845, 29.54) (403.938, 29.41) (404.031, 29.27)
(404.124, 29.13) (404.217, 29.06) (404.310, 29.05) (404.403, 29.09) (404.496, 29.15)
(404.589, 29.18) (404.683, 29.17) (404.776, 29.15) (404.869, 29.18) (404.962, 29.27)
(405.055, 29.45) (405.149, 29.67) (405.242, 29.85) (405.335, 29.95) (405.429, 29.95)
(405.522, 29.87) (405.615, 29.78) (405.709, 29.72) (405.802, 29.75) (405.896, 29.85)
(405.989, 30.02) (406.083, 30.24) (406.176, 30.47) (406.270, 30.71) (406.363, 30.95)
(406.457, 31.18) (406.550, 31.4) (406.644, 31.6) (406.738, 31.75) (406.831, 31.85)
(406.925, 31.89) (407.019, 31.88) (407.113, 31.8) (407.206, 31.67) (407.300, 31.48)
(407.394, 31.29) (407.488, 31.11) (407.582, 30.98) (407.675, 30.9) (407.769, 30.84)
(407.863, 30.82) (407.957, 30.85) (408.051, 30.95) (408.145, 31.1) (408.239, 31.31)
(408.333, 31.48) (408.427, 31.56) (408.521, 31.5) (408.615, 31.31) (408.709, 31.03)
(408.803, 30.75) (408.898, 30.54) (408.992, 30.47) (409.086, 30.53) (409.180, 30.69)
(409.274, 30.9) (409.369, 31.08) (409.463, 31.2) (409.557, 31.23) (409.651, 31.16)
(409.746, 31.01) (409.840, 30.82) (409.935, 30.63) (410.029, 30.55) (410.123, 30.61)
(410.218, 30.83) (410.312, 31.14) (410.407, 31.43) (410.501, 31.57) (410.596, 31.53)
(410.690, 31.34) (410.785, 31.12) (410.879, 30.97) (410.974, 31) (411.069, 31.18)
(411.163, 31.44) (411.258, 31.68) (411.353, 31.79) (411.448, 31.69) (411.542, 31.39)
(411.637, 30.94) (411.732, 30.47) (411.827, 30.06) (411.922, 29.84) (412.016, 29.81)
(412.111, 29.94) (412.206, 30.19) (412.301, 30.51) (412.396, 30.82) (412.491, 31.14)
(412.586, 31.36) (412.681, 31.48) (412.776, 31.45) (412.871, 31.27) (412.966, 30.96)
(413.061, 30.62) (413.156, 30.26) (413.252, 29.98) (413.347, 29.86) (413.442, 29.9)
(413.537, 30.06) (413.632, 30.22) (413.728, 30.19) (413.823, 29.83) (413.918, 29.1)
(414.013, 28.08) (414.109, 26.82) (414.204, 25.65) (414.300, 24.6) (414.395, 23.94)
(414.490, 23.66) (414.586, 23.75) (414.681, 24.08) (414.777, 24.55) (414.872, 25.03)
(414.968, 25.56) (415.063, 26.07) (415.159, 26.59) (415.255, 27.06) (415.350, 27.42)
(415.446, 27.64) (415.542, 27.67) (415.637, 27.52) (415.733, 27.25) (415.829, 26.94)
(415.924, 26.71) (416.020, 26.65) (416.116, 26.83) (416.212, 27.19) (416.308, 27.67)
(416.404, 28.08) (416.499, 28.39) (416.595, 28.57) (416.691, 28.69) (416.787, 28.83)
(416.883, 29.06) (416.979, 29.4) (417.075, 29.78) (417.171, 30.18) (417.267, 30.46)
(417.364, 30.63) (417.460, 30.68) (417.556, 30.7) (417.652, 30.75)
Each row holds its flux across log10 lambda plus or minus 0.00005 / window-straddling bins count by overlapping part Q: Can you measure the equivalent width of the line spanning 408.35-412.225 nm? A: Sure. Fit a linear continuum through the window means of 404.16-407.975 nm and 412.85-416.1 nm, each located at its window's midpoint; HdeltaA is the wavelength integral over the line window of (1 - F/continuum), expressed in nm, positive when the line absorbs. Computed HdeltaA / -0.27 nm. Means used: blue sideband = 30.4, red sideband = 27.5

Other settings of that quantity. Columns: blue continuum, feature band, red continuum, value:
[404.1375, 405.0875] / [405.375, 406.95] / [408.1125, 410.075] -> -0.043 nm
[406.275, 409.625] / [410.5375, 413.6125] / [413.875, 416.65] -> -0.243 nm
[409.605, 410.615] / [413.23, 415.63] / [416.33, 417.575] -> 0.236 nm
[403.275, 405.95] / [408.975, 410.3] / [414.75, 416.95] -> -0.111 nm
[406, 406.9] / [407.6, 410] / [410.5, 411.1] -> 0.013 nm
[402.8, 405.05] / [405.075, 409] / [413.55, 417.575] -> -0.294 nm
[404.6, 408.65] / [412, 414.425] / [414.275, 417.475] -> -0.114 nm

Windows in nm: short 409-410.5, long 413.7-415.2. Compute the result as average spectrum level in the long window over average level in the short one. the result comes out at 0.84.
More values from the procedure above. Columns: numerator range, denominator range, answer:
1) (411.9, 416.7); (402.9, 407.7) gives 0.94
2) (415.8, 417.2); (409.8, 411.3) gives 0.91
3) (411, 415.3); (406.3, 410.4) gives 0.93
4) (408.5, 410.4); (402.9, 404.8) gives 1.06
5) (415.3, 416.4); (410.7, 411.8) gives 0.87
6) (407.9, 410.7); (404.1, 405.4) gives 1.06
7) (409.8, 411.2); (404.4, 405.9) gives 1.05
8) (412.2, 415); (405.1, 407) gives 0.93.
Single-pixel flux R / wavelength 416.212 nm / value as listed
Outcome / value 27.19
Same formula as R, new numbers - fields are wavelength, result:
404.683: 29.17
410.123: 30.61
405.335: 29.95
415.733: 27.25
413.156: 30.26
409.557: 31.23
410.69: 31.34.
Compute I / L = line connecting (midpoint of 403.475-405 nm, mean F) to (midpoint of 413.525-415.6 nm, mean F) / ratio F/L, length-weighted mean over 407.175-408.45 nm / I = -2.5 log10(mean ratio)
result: -0.10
